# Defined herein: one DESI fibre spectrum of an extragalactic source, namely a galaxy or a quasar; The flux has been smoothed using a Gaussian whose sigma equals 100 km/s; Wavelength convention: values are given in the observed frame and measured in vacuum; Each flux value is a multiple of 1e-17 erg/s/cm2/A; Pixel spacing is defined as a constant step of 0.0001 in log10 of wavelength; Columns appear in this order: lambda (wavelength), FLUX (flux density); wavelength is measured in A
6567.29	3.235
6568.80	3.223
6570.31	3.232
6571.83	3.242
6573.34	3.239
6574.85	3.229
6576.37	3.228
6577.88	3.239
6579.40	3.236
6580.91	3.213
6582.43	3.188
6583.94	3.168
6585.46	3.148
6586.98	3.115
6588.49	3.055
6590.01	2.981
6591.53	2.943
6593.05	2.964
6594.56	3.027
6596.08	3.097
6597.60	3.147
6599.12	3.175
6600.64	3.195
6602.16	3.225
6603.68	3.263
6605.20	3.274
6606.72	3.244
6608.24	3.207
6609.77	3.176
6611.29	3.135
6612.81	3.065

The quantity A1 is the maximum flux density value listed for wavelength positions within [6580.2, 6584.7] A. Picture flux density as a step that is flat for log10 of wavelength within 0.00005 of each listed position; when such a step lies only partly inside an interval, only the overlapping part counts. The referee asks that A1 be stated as 3.213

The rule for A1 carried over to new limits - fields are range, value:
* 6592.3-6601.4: 3.195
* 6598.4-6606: 3.274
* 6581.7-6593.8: 3.188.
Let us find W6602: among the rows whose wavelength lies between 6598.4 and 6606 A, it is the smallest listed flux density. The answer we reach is 3.175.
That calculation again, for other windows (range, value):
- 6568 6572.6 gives 3.223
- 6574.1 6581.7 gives 3.213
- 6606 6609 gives 3.207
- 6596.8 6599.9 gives 3.147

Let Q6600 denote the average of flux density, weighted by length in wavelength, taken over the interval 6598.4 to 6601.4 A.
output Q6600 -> 3.18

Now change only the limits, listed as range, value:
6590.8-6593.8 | 2.95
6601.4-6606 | 3.26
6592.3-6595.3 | 3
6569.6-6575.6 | 3.24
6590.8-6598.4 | 3.04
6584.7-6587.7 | 3.13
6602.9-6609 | 3.25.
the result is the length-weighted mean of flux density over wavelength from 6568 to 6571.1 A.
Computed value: 3.23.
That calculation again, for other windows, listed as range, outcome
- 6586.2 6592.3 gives 3.02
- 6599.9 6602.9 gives 3.21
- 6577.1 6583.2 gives 3.22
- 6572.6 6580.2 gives 3.23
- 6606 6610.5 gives 3.2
